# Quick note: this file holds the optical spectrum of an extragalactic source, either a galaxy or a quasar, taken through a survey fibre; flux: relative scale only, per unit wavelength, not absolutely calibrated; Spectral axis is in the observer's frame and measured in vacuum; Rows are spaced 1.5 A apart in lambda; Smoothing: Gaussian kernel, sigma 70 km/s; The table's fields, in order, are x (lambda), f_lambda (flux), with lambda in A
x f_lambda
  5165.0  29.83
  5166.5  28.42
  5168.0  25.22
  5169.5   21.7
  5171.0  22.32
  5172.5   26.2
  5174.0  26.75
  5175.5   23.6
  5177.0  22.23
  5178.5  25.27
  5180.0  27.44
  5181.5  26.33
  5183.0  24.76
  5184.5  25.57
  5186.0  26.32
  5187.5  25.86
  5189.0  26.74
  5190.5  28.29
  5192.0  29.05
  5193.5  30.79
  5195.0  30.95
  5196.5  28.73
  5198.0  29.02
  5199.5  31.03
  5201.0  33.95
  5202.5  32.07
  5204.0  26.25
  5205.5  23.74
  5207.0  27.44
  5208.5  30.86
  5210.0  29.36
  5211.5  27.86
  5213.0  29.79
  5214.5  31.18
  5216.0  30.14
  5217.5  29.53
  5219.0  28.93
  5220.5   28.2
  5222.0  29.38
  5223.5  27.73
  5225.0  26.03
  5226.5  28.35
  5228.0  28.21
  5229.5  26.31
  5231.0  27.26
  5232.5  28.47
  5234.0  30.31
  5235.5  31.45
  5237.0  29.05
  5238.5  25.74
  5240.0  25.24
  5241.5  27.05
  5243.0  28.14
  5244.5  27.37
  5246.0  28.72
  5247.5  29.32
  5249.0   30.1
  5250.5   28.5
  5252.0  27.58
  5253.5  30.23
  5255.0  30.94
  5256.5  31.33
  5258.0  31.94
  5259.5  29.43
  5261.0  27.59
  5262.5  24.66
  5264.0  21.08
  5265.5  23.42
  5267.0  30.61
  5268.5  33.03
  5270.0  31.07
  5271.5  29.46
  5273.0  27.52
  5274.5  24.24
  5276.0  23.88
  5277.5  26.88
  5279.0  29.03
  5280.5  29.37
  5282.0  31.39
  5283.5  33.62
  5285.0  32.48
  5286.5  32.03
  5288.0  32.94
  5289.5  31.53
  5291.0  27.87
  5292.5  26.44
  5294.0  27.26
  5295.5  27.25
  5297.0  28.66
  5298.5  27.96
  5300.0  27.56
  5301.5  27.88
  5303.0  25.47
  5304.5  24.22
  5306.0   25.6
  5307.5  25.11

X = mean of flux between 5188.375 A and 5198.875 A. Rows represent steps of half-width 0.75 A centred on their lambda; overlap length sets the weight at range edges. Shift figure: 29.1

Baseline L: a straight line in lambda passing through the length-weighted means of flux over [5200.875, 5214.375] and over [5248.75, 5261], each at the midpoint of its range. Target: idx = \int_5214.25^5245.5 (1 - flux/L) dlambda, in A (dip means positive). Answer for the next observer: 1.17 A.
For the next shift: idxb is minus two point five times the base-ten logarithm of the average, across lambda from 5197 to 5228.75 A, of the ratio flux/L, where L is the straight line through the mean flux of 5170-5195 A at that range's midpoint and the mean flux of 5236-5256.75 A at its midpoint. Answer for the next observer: -0.07 mag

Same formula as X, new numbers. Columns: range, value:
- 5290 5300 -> 27.7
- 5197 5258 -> 28.8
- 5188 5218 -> 29.3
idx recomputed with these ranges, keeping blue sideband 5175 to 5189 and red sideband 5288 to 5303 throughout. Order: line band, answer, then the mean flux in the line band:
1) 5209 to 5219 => -1.32 A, 29.6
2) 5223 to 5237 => -0.91 A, 28.3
